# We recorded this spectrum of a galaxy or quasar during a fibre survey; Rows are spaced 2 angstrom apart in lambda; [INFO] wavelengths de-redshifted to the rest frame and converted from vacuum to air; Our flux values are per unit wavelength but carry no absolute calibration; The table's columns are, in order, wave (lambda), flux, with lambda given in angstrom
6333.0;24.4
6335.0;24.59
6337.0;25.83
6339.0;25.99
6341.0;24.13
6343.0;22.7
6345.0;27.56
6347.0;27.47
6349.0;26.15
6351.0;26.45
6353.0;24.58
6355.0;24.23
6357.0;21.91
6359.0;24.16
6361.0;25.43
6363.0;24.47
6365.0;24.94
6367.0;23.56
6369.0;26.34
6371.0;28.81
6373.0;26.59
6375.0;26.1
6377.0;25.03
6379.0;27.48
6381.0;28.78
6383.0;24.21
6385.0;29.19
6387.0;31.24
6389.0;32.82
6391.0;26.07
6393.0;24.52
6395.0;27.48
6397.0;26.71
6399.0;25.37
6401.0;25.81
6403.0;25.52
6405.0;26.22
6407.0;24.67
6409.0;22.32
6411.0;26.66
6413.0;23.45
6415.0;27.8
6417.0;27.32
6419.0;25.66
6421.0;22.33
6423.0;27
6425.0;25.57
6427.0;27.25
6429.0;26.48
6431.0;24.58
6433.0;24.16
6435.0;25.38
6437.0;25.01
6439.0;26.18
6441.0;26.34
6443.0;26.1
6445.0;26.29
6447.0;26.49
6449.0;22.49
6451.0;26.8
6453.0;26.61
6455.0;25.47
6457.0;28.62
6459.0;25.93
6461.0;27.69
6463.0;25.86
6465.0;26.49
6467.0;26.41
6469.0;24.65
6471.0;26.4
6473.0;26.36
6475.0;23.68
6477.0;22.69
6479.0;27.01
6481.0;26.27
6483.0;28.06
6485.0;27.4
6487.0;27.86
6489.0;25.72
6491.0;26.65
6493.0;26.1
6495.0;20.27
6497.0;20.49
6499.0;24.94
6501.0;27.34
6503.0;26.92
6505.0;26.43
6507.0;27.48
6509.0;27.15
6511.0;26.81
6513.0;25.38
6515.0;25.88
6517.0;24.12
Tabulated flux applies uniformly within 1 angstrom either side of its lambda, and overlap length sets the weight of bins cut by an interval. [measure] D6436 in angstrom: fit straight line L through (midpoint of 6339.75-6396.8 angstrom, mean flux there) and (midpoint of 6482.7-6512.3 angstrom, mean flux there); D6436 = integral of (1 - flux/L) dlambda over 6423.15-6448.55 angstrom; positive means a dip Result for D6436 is 0.2 angstrom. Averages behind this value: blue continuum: 26.2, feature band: 25.8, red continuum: 25.9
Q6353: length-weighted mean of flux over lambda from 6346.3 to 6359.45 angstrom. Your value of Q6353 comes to 25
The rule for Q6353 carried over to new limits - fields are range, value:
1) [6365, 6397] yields 27.1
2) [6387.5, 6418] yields 26.3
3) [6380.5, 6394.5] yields 28.1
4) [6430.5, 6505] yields 25.7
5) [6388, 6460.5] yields 25.9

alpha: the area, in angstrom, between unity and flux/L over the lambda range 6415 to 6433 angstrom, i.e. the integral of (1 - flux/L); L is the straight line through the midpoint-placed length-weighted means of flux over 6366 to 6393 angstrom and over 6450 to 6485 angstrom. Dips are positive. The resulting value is 0.6 angstrom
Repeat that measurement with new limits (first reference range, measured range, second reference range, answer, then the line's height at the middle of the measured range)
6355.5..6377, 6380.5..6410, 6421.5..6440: -1.51 angstrom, 25.4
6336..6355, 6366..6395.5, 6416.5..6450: -1.90 angstrom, 25.6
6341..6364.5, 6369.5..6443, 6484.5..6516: -2.97 angstrom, 25.3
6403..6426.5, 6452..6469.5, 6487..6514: -0.65 angstrom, 25.5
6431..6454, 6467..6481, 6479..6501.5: 0.15 angstrom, 25.6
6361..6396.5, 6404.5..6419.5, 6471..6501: 0.52 angstrom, 26.4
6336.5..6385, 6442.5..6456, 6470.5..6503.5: -0.11 angstrom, 25.5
